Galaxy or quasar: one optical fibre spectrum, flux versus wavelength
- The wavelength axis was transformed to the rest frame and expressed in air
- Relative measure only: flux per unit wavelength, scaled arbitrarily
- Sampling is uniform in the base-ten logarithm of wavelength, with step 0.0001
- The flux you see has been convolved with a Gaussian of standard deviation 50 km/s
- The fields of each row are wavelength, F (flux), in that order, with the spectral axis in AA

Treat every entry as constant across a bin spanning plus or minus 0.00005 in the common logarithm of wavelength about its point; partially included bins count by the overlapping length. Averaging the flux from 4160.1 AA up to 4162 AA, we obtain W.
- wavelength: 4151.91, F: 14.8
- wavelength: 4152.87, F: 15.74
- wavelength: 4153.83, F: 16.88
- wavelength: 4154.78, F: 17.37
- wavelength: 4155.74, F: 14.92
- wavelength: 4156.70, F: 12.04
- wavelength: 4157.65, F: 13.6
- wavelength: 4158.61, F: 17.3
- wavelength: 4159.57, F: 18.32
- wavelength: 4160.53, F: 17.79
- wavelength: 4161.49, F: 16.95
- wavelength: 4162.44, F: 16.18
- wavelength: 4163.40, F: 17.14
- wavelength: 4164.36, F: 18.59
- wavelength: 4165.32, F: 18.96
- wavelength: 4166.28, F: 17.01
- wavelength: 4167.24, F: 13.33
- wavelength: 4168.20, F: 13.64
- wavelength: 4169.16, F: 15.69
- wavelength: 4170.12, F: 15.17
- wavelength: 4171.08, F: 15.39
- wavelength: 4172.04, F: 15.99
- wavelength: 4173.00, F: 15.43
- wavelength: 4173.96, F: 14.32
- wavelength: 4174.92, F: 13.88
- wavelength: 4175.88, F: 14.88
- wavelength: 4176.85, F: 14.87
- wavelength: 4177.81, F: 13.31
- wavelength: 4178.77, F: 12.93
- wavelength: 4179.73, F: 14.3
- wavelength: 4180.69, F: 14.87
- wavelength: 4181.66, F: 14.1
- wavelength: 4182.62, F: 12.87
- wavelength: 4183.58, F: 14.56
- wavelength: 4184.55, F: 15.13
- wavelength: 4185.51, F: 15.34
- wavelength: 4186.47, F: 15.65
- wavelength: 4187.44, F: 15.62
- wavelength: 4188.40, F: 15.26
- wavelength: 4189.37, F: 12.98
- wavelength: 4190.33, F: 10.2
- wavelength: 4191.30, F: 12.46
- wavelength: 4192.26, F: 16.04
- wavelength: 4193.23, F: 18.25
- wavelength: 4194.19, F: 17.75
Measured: 17.4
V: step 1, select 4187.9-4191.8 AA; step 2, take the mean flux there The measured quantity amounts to 12.8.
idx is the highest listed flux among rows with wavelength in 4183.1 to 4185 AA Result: 15.13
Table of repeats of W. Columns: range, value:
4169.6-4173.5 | 15.5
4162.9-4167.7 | 17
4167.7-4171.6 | 15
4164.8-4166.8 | 17.9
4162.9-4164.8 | 17.8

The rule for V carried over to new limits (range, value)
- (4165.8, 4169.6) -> 14.9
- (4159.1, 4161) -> 18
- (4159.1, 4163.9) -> 17.3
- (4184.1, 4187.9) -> 15.4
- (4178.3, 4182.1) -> 14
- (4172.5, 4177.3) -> 14.7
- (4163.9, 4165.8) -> 18.8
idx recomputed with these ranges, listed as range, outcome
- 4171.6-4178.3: 15.99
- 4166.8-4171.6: 15.69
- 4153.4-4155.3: 17.37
